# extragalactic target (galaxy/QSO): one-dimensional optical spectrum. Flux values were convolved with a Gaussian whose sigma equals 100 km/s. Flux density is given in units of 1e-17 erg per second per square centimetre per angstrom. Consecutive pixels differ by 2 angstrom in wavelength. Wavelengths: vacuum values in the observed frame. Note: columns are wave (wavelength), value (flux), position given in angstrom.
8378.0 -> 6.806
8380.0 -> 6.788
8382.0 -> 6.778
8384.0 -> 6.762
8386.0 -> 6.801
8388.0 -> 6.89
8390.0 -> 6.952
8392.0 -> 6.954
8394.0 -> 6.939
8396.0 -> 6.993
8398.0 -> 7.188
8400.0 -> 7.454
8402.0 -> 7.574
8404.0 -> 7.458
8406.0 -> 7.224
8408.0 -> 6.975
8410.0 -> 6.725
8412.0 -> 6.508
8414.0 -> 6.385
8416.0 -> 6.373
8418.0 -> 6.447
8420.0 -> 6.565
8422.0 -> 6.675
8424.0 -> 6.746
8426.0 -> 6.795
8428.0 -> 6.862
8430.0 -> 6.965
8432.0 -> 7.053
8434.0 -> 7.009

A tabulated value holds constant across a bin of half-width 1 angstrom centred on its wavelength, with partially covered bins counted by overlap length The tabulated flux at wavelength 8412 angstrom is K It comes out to 6.508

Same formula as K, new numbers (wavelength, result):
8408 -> 6.975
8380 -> 6.788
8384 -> 6.762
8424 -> 6.746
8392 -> 6.954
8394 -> 6.939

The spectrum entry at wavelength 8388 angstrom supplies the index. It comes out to 6.89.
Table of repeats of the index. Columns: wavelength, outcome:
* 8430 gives 6.965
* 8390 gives 6.952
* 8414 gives 6.385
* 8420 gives 6.565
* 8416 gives 6.373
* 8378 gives 6.806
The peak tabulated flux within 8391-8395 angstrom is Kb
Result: 6.954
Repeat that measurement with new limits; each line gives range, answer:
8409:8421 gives 6.725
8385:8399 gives 7.188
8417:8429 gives 6.862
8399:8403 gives 7.574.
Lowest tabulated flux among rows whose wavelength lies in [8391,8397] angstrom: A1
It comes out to 6.939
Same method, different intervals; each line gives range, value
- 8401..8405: 7.458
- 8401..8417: 6.373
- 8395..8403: 6.993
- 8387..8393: 6.89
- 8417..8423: 6.447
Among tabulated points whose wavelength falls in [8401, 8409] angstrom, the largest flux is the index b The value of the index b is 7.574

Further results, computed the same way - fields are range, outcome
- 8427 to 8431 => 6.965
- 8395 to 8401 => 7.454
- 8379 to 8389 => 6.89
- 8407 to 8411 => 6.975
